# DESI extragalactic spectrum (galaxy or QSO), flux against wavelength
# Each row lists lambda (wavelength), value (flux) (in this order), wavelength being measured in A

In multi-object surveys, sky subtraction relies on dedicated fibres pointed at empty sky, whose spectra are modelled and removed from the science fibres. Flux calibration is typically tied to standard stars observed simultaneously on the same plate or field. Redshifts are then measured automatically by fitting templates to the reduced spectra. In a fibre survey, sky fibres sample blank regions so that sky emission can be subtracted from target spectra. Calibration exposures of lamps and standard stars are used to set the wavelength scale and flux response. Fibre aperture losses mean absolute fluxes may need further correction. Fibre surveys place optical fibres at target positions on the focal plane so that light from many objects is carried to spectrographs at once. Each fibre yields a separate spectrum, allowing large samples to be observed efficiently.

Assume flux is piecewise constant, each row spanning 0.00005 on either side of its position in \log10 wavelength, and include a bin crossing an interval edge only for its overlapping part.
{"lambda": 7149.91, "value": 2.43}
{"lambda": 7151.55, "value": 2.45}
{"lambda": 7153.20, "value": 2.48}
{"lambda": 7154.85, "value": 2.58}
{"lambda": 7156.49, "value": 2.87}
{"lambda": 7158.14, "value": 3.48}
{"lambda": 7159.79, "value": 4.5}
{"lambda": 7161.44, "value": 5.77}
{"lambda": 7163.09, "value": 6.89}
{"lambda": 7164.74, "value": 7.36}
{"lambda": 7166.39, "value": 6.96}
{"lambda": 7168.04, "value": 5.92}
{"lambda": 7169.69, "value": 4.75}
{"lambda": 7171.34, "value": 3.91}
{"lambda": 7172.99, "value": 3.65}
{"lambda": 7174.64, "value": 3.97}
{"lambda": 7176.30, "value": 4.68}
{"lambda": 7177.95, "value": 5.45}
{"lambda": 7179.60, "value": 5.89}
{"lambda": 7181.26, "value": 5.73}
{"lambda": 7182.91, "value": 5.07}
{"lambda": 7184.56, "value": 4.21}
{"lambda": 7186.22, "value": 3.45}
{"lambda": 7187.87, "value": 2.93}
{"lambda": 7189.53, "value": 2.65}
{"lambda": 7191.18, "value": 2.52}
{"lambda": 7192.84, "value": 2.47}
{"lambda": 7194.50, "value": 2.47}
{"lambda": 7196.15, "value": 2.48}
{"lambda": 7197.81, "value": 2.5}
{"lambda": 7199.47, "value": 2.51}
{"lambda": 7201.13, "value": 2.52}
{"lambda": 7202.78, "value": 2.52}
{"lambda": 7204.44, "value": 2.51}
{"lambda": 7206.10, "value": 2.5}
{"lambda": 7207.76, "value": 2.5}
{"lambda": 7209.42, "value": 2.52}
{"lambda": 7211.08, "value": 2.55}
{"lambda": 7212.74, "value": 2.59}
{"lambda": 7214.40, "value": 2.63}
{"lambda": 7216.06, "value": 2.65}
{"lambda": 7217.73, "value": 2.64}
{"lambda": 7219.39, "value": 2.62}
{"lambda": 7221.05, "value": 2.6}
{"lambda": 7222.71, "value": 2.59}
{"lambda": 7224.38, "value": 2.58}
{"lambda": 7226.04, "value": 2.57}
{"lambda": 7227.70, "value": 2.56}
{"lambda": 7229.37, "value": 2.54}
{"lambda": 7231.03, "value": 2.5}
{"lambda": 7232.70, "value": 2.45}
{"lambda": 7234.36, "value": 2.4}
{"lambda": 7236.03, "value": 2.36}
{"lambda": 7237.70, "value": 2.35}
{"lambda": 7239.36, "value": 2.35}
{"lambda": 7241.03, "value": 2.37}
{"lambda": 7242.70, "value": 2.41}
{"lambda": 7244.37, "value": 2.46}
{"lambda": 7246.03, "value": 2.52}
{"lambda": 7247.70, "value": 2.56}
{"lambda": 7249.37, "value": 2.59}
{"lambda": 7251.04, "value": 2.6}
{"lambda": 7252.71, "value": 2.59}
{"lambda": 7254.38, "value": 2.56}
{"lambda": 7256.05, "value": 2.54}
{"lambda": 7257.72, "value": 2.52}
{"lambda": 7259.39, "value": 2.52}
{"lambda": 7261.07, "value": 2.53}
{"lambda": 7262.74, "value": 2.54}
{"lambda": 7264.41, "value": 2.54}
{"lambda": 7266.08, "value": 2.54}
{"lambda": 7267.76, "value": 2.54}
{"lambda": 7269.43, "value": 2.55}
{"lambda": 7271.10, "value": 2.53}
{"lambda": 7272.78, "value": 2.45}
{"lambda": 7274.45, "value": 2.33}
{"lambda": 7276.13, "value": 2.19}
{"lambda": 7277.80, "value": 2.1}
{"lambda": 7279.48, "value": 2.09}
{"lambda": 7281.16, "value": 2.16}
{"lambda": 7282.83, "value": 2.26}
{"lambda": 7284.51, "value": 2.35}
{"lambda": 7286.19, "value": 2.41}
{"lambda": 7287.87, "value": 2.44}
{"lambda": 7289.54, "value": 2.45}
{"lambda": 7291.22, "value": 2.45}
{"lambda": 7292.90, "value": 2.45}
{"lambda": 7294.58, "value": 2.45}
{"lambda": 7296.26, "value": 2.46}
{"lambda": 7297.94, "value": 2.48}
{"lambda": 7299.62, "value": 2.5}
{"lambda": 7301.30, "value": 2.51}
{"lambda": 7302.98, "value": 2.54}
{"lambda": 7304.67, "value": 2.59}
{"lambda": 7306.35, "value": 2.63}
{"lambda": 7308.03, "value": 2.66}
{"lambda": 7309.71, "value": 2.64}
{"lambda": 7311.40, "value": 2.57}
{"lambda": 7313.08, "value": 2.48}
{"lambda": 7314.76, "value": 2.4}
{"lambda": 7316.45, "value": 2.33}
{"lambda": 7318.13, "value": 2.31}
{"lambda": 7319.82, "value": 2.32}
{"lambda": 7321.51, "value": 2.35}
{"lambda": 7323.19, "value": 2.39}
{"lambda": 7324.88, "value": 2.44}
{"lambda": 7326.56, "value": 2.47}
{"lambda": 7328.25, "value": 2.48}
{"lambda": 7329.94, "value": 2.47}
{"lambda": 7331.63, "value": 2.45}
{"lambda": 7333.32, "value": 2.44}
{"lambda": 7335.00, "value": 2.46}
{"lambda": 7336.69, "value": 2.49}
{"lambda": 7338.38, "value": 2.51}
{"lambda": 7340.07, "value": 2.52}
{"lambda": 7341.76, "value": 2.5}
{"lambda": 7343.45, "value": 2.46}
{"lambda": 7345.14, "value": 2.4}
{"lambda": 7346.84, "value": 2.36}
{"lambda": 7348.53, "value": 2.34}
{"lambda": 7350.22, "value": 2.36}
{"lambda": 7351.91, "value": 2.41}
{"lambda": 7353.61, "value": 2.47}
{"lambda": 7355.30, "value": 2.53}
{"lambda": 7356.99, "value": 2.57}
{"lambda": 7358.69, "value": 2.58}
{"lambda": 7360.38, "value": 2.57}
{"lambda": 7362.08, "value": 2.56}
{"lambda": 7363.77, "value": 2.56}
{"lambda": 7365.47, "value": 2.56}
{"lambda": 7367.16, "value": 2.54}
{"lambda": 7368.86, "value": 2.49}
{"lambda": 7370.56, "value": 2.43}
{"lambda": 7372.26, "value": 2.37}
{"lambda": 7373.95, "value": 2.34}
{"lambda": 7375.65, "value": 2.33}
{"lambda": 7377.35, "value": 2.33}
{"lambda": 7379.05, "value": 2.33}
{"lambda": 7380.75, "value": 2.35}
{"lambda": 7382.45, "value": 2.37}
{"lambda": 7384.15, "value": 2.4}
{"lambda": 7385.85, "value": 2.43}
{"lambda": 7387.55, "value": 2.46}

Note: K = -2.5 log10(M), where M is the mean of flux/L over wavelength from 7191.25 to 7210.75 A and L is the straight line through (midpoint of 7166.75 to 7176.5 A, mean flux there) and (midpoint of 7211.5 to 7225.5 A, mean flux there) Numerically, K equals 0.31 mag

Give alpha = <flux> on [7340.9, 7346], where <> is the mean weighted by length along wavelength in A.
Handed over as 2.45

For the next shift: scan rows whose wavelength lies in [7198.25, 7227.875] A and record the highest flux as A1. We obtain 2.65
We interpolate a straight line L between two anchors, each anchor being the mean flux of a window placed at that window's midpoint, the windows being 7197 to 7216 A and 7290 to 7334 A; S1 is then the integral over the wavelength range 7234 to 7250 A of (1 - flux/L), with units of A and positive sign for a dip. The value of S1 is 0.5 A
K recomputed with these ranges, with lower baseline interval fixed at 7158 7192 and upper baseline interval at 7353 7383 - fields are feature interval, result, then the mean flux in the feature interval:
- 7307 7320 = 0.25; 2.47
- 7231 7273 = 0.47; 2.5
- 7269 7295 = 0.43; 2.35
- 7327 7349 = 0.15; 2.45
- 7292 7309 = 0.28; 2.53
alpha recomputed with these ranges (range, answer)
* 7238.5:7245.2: 2.4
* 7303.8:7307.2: 2.61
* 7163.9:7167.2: 7.16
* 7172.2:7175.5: 3.81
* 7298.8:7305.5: 2.53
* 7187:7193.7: 2.65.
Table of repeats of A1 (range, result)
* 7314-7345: 2.52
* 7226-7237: 2.57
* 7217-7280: 2.64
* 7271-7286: 2.53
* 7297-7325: 2.66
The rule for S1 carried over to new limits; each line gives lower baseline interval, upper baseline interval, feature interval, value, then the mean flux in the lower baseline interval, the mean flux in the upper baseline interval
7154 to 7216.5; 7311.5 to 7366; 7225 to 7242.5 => 4.7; 3.77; 2.46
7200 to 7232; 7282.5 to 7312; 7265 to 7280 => 0.8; 2.56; 2.49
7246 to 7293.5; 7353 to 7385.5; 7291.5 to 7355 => -0.3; 2.44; 2.46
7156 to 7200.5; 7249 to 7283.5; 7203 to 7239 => 8.9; 4.26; 2.44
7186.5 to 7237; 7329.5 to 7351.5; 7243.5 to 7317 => 0.8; 2.56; 2.44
